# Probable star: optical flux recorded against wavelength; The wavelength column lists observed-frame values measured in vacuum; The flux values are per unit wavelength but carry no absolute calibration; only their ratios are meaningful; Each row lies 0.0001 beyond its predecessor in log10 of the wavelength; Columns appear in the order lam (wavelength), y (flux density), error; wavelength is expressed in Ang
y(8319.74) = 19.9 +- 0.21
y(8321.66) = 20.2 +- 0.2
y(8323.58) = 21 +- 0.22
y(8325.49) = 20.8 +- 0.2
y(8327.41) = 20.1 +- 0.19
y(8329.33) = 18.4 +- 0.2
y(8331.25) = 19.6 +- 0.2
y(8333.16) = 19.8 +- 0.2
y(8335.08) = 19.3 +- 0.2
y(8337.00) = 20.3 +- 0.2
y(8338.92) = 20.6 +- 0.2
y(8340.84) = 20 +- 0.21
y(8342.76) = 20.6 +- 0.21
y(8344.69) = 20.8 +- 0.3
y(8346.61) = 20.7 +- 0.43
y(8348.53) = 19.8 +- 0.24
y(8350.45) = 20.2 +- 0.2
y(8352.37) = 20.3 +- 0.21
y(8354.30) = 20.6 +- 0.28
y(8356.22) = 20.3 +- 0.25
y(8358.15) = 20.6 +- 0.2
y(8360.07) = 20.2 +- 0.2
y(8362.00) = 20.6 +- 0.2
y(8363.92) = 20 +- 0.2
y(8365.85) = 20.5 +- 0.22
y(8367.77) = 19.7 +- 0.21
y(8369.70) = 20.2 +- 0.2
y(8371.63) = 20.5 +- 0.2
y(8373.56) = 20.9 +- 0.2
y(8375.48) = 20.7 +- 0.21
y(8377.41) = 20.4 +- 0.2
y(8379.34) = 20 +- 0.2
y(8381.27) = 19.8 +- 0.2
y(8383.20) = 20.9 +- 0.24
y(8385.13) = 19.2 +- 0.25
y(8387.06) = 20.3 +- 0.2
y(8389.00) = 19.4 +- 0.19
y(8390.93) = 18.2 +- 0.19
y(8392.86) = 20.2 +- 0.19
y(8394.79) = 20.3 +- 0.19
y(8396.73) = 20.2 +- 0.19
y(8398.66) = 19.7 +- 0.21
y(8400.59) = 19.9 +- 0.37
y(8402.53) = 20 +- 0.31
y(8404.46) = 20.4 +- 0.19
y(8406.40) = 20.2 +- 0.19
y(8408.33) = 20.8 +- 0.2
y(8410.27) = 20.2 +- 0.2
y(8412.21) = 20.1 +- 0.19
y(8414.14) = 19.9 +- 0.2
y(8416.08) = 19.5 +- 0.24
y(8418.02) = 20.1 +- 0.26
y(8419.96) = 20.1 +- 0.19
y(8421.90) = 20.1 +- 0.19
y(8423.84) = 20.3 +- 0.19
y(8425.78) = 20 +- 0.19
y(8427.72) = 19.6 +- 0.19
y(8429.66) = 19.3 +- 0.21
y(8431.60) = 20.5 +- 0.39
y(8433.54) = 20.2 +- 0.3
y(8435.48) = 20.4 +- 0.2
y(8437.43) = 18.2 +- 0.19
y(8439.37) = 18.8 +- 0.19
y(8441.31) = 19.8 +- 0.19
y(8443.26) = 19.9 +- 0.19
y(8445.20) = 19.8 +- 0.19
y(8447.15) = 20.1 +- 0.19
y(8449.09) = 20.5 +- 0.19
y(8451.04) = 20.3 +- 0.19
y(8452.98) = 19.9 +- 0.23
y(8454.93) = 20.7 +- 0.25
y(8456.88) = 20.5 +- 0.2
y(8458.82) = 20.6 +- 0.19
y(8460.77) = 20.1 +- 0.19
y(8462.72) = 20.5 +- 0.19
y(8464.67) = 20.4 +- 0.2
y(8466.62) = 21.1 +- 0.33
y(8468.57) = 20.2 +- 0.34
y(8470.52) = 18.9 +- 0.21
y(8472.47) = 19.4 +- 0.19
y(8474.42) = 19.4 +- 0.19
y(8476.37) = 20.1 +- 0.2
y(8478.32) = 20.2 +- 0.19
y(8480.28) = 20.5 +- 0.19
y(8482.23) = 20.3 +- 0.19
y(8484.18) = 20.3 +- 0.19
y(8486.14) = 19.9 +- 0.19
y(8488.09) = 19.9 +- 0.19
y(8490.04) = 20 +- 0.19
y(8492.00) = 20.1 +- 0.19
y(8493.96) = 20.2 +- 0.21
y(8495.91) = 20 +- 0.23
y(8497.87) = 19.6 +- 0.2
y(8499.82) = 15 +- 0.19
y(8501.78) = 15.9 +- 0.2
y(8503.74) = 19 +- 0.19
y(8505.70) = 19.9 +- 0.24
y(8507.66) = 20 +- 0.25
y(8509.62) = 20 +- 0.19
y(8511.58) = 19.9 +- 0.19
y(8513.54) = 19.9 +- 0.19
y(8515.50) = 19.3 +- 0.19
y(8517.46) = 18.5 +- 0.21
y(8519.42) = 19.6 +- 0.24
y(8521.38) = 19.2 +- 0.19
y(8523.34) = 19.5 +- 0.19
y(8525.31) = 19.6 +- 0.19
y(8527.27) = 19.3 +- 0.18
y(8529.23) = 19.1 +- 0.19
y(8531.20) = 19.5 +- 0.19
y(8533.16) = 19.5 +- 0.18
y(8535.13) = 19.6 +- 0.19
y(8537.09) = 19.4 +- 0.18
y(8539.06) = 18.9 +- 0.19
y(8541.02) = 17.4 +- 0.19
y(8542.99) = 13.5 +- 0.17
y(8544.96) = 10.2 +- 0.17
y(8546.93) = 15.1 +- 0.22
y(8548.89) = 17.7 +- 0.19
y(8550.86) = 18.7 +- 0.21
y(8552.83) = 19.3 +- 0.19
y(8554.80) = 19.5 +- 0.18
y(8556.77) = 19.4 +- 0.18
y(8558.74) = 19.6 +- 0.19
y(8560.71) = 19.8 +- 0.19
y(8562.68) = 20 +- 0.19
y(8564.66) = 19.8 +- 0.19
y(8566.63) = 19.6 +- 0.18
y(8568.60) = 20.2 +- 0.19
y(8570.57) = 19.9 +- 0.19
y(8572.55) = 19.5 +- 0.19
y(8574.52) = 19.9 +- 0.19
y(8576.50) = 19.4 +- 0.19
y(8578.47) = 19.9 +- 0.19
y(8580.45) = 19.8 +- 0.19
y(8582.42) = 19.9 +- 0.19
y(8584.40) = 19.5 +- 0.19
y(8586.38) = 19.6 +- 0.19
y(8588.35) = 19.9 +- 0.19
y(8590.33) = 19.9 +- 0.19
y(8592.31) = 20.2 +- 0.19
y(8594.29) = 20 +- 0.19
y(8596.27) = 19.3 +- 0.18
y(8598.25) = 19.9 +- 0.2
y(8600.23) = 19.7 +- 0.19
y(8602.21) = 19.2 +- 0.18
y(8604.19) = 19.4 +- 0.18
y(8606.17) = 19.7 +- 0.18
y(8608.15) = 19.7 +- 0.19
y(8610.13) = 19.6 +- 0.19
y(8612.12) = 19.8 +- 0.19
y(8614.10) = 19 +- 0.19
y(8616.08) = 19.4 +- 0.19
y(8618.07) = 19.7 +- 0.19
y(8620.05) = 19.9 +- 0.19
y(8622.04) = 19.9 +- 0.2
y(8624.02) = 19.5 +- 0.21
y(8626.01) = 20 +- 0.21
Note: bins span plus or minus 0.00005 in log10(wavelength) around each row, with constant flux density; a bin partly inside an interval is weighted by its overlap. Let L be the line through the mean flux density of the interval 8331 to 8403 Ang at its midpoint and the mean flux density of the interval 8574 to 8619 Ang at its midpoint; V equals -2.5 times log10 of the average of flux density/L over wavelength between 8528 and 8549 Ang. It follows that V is 0.15 mag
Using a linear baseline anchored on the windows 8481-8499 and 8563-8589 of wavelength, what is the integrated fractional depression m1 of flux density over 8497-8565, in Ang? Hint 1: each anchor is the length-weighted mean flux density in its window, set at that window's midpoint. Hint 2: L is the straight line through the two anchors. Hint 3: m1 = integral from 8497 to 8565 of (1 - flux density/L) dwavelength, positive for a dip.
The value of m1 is 4.5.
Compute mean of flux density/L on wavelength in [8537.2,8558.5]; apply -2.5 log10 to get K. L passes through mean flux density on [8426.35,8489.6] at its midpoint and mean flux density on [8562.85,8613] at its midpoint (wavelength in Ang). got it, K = 0.16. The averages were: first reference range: 20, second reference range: 19.7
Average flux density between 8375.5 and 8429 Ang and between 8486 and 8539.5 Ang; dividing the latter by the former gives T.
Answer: 0.96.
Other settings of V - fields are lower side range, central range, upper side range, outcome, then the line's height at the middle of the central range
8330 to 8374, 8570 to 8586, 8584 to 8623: 0.001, 19.7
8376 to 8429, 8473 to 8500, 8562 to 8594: 0.005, 19.9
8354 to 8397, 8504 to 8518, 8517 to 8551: -0.076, 18.3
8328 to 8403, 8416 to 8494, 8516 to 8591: -0.027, 19.5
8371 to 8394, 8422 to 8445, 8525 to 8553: -0.026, 19.3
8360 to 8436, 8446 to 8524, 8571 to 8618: 0.009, 19.9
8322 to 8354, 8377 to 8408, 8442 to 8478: 0.010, 20.1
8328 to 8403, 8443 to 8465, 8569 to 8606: -0.018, 19.9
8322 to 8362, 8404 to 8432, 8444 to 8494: 0.006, 20.2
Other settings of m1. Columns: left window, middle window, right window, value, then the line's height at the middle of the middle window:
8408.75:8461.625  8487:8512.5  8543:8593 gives 0.4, 19.5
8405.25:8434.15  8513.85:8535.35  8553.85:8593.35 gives 0.6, 19.9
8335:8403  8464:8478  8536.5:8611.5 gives -0.2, 19.6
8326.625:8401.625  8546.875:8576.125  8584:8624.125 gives 0.6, 19.7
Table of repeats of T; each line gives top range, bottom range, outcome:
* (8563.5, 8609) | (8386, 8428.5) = 0.99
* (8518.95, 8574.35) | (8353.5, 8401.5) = 0.93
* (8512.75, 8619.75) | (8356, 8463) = 0.95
